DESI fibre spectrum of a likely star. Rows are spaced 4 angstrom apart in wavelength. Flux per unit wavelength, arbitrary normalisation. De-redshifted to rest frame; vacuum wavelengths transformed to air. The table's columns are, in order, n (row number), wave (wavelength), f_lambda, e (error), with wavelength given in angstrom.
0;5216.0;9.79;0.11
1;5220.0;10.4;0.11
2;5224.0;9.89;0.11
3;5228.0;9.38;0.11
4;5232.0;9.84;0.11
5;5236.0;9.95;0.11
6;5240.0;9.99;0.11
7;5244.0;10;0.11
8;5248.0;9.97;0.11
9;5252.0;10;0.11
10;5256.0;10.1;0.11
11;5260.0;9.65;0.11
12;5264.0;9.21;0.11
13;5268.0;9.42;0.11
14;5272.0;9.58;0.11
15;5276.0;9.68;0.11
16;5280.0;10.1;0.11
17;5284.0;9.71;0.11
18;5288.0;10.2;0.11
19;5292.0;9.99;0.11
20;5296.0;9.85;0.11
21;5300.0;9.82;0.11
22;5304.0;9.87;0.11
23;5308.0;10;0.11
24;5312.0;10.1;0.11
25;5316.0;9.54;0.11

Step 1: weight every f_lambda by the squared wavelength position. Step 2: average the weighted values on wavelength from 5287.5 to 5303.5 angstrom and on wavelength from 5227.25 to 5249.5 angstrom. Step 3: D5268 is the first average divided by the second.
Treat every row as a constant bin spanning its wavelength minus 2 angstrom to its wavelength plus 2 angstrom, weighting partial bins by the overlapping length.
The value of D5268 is 1.0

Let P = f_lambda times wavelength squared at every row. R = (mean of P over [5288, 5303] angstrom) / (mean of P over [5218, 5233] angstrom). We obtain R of 1.03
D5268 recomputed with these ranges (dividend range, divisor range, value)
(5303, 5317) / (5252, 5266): 1.04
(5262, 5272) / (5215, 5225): 0.95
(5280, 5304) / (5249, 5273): 1.04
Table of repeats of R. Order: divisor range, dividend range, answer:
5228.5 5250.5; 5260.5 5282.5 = 0.98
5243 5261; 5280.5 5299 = 1.01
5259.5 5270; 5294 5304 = 1.06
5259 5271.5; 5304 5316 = 1.07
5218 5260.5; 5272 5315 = 1.02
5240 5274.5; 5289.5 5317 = 1.03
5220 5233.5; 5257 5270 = 0.98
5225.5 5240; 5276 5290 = 1.04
